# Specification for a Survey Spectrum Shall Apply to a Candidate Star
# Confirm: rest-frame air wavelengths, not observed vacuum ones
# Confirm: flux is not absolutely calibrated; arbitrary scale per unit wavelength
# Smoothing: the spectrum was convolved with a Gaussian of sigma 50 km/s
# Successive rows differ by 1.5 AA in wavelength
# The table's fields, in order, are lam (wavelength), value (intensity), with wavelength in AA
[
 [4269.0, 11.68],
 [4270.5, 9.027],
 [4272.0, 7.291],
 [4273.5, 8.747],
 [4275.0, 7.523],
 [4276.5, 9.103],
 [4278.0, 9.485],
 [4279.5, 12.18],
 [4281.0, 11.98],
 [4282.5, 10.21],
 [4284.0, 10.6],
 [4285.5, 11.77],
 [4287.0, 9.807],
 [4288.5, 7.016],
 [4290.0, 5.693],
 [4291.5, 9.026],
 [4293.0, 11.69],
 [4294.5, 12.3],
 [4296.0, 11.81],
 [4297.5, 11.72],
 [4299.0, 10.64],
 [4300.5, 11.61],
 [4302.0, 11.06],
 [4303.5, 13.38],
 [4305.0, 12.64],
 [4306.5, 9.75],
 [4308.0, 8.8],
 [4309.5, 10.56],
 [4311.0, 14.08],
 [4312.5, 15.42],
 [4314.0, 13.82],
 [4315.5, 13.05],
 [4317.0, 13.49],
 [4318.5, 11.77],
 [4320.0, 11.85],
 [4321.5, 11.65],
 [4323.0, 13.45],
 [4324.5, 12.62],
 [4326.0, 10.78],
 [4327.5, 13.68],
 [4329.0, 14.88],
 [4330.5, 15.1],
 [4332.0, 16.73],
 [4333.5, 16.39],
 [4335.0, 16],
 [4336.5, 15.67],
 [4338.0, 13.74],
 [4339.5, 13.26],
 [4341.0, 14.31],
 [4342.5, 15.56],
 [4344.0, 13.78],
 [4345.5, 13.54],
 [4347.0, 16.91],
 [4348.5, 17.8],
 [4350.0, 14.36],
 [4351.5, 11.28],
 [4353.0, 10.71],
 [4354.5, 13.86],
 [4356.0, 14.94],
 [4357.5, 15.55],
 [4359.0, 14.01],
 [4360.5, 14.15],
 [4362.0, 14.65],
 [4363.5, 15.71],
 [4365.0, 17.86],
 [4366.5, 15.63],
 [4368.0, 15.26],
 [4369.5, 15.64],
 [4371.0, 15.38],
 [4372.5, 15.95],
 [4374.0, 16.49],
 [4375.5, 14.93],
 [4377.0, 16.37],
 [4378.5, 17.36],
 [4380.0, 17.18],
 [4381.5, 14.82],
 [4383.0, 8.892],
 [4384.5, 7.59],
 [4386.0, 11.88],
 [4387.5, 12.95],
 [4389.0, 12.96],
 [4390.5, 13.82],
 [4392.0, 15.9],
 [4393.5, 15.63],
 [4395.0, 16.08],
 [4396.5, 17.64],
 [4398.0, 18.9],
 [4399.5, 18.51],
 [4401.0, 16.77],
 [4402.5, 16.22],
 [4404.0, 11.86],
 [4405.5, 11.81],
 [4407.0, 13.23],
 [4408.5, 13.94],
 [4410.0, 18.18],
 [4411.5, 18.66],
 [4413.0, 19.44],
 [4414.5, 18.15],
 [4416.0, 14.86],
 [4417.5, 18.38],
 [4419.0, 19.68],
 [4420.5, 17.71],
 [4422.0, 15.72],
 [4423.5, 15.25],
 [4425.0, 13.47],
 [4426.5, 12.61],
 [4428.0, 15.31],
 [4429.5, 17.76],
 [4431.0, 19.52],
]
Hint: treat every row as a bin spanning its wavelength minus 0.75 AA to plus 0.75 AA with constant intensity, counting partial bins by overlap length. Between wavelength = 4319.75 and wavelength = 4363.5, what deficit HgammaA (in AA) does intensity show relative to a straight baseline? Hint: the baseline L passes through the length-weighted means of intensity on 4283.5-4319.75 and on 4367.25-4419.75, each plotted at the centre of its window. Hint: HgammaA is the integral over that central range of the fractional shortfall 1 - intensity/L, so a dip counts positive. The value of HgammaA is -3.7 AA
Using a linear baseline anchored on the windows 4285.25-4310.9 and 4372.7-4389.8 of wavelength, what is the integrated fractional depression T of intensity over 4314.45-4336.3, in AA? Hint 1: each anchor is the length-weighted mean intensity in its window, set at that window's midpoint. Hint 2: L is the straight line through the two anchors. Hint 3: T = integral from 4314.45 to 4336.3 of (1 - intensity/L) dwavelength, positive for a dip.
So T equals -3.8 AA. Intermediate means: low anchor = 10.6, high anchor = 13.8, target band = 13.7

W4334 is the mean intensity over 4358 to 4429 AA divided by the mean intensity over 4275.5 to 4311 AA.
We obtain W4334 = 1.5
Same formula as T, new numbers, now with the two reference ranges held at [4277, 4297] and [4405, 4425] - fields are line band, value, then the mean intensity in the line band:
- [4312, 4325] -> -1.3 AA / 13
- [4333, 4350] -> -2.9 AA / 15.1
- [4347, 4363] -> -0.8 AA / 14.3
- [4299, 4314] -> -1.0 AA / 12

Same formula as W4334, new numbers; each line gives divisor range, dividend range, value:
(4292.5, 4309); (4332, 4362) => 1.28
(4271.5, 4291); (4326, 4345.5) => 1.57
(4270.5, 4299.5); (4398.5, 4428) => 1.62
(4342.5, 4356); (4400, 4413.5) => 1.10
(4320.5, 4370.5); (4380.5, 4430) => 1.05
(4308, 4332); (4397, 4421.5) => 1.27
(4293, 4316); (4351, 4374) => 1.23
